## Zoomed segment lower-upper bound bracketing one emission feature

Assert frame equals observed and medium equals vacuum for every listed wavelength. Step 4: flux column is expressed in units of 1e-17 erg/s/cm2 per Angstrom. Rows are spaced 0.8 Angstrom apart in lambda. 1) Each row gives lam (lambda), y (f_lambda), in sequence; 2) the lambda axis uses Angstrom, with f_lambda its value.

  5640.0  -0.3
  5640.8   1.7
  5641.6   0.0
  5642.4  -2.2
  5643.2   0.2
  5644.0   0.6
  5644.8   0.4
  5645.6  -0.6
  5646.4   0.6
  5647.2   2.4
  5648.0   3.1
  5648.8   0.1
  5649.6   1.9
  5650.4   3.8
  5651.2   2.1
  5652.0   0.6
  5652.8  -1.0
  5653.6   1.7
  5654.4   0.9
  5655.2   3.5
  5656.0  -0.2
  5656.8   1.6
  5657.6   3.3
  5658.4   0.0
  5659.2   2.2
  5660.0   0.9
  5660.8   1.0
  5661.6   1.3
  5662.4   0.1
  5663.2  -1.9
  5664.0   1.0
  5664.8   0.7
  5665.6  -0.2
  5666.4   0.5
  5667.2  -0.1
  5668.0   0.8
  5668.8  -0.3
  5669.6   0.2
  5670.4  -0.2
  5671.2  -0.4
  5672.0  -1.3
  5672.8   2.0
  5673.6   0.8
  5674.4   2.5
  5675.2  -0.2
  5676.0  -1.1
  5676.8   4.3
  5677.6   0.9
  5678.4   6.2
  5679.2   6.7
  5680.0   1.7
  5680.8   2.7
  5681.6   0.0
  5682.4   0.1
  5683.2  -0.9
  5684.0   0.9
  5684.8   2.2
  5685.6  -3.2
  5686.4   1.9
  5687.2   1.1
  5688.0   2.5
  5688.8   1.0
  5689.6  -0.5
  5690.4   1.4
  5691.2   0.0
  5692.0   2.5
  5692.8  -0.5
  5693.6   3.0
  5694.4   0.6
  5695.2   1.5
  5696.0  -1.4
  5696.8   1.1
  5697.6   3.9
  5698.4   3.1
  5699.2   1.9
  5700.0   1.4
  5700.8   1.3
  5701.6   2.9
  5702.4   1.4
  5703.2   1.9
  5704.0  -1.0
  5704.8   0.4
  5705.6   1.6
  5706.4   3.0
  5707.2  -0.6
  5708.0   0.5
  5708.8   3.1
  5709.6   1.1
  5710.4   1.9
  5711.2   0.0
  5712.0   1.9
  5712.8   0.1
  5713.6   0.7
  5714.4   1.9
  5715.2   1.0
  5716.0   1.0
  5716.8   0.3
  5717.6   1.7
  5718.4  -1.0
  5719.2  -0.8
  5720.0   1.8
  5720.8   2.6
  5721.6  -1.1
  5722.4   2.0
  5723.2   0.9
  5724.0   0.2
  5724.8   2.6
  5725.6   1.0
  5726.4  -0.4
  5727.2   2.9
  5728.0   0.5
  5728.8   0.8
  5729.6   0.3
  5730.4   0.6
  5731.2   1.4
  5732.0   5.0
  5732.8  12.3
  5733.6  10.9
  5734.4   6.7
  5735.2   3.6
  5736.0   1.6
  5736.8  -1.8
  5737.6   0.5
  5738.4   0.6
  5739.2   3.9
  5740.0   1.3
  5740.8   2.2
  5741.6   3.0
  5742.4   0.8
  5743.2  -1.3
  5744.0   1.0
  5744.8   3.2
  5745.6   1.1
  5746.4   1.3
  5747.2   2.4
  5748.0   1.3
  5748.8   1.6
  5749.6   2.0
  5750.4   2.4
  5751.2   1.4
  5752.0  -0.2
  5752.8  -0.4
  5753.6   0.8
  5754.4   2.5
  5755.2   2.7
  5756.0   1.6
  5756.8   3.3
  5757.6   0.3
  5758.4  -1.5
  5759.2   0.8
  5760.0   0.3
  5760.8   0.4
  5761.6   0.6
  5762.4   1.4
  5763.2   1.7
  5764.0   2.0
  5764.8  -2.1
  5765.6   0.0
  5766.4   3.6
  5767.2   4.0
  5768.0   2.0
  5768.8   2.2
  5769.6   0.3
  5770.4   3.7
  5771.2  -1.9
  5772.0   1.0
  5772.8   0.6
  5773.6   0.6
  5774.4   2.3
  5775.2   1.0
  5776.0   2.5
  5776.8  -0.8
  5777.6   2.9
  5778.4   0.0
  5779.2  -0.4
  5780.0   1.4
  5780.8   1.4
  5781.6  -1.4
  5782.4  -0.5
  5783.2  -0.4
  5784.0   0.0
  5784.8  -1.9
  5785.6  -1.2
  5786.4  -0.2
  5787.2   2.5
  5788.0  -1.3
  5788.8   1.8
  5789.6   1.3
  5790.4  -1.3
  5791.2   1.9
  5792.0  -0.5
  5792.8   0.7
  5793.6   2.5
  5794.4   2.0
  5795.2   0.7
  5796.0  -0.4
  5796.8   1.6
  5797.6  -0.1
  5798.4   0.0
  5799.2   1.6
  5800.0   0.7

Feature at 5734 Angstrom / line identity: [O III]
